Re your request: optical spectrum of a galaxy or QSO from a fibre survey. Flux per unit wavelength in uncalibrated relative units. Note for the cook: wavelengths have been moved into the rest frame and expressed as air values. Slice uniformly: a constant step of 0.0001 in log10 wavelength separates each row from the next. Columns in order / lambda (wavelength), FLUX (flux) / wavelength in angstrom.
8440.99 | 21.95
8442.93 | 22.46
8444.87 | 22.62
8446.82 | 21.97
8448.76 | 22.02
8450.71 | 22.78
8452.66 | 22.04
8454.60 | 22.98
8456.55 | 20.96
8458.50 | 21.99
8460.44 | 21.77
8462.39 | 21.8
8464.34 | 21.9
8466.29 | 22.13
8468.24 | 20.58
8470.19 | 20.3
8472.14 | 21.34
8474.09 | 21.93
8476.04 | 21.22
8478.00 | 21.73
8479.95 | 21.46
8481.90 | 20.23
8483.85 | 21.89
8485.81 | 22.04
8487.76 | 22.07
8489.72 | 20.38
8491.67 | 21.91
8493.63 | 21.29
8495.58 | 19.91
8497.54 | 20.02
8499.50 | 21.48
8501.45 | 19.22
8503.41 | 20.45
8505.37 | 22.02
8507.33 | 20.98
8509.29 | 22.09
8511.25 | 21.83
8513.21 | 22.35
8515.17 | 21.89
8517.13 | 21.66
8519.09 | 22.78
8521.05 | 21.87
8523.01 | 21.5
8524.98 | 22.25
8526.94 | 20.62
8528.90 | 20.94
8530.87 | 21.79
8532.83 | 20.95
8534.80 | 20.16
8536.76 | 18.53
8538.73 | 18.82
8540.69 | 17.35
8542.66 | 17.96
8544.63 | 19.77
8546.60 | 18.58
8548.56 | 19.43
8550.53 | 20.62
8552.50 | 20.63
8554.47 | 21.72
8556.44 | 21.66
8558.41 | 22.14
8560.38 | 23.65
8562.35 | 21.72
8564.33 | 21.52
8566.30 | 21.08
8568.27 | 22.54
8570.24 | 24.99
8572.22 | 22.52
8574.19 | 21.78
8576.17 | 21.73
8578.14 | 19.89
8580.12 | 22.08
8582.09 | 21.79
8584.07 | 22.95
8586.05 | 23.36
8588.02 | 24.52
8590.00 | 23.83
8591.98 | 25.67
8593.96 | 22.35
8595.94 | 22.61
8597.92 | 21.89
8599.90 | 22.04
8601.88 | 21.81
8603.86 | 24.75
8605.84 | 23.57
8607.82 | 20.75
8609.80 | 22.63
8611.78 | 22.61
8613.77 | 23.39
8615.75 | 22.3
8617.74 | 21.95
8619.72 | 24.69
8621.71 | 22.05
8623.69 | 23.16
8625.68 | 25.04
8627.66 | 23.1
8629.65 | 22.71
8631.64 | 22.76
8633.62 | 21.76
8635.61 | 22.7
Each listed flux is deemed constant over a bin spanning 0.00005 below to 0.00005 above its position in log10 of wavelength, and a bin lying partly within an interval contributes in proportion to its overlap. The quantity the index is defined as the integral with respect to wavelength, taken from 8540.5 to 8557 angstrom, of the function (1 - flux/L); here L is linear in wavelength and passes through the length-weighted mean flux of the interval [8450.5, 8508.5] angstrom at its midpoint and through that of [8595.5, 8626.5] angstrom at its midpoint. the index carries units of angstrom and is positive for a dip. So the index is 1.7 angstrom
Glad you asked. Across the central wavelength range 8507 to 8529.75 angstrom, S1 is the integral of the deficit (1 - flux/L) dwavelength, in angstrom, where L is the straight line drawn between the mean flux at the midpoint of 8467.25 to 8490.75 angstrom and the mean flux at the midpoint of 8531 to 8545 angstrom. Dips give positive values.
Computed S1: -2.1 angstrom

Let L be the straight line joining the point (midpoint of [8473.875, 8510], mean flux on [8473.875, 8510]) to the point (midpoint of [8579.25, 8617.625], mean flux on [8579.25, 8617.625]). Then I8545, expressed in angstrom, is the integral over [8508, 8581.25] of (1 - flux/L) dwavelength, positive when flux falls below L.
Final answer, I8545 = 2.7 angstrom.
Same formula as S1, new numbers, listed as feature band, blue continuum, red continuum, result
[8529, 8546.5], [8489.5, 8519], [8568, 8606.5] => 1.9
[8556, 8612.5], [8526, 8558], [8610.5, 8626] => -2.3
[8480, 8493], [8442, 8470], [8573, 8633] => 0.4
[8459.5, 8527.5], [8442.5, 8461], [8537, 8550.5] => -2.6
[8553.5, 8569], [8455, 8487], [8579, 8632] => 0.3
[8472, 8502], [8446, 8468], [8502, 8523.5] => 0.9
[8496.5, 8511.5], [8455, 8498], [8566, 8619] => 0.5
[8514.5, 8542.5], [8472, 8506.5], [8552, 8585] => 1.1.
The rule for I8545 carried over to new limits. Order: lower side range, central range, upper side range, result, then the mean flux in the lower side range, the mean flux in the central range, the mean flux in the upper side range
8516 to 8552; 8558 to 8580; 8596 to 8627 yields -0.7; 20.3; 22.1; 22.8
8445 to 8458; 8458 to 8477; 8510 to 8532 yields 0.5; 22.1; 21.5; 21.8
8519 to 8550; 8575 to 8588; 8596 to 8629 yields -0.2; 20.1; 22.2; 22.9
